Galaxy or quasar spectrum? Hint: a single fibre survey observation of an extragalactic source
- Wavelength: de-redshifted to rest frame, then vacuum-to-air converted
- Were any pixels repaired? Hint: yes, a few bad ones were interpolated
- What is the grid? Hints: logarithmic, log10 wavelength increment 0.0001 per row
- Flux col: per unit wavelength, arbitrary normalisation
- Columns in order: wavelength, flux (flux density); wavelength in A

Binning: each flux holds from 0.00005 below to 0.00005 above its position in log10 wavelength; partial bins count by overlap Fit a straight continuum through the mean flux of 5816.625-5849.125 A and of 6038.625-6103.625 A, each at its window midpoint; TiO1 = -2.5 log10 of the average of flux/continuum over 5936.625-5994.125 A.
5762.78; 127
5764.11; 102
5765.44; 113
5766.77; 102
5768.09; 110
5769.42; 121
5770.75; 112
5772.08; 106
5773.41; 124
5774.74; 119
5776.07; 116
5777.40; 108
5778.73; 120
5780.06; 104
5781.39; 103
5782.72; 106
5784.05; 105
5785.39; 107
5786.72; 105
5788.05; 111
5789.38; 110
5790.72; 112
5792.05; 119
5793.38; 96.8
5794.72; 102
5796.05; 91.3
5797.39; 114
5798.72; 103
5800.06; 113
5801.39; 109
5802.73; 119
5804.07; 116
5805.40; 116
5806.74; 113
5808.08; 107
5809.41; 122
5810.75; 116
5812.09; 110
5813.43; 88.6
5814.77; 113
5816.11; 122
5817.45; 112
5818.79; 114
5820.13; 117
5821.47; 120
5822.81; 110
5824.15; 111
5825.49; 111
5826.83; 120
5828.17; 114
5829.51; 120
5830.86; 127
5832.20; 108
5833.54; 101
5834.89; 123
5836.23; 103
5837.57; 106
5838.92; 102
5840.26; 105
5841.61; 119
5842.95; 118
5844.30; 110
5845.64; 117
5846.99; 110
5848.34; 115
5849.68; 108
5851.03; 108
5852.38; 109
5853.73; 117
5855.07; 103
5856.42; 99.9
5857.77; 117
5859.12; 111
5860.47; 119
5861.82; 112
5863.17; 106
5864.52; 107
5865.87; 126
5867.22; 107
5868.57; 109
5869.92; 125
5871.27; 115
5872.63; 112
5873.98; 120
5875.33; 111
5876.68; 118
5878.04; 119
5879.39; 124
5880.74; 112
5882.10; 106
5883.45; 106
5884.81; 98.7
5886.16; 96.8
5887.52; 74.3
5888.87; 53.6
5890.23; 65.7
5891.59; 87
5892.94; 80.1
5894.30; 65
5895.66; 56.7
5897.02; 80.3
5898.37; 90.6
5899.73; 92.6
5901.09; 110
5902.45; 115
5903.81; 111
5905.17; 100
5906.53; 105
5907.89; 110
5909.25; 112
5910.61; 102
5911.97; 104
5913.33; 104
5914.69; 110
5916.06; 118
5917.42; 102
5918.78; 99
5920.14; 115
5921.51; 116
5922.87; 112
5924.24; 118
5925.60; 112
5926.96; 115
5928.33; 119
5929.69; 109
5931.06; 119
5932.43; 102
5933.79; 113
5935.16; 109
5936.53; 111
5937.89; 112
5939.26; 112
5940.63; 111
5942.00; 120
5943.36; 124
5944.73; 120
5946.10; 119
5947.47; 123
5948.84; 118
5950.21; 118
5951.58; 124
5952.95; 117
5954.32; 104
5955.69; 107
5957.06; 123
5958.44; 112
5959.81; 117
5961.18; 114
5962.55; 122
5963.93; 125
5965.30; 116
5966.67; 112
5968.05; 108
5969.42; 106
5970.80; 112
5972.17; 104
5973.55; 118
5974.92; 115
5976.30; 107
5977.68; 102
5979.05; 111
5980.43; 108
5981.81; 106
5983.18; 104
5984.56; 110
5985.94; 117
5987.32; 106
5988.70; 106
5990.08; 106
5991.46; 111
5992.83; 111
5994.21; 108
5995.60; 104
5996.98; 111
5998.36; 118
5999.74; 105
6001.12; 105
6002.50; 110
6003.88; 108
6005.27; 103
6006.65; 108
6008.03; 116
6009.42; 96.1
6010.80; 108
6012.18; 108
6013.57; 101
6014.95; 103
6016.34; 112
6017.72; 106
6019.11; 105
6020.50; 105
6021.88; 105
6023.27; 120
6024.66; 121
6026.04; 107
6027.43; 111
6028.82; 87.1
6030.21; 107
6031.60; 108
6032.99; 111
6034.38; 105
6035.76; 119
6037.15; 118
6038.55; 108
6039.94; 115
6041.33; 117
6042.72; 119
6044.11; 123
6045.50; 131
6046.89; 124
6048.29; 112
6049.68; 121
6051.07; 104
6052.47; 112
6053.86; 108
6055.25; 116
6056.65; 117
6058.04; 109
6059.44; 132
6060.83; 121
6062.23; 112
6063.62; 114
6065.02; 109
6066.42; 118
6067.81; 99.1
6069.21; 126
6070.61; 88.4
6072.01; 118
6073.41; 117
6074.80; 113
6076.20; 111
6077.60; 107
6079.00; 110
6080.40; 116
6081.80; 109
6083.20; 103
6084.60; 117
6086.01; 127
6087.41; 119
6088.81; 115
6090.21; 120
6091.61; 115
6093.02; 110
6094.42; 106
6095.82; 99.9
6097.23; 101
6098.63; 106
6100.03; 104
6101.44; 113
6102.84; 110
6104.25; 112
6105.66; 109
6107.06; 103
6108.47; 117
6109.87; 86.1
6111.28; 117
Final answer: 0.00 mag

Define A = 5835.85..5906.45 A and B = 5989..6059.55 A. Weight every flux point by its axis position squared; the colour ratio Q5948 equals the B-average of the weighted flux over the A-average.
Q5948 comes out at 1.12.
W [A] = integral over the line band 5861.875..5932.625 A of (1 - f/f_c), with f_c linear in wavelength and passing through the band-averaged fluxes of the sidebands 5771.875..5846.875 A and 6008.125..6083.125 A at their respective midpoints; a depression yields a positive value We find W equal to 4.7 A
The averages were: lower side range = 111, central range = 104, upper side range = 112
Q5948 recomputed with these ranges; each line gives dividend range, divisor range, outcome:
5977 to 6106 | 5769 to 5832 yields 1.08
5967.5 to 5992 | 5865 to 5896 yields 1.13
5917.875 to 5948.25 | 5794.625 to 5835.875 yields 1.06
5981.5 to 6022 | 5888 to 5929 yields 1.12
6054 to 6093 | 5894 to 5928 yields 1.16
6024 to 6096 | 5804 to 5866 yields 1.09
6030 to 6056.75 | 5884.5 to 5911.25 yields 1.34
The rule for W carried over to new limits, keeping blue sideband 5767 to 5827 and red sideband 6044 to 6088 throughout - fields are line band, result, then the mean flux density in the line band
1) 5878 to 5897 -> 4.2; 87.6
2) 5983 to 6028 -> 2.1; 108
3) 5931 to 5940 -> 0.2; 111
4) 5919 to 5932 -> -0.2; 114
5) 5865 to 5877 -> -0.4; 116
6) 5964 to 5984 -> 0.6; 110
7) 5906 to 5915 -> 0.5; 107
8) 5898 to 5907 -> 0.7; 104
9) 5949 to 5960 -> -0.2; 115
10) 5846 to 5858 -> 0.2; 110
